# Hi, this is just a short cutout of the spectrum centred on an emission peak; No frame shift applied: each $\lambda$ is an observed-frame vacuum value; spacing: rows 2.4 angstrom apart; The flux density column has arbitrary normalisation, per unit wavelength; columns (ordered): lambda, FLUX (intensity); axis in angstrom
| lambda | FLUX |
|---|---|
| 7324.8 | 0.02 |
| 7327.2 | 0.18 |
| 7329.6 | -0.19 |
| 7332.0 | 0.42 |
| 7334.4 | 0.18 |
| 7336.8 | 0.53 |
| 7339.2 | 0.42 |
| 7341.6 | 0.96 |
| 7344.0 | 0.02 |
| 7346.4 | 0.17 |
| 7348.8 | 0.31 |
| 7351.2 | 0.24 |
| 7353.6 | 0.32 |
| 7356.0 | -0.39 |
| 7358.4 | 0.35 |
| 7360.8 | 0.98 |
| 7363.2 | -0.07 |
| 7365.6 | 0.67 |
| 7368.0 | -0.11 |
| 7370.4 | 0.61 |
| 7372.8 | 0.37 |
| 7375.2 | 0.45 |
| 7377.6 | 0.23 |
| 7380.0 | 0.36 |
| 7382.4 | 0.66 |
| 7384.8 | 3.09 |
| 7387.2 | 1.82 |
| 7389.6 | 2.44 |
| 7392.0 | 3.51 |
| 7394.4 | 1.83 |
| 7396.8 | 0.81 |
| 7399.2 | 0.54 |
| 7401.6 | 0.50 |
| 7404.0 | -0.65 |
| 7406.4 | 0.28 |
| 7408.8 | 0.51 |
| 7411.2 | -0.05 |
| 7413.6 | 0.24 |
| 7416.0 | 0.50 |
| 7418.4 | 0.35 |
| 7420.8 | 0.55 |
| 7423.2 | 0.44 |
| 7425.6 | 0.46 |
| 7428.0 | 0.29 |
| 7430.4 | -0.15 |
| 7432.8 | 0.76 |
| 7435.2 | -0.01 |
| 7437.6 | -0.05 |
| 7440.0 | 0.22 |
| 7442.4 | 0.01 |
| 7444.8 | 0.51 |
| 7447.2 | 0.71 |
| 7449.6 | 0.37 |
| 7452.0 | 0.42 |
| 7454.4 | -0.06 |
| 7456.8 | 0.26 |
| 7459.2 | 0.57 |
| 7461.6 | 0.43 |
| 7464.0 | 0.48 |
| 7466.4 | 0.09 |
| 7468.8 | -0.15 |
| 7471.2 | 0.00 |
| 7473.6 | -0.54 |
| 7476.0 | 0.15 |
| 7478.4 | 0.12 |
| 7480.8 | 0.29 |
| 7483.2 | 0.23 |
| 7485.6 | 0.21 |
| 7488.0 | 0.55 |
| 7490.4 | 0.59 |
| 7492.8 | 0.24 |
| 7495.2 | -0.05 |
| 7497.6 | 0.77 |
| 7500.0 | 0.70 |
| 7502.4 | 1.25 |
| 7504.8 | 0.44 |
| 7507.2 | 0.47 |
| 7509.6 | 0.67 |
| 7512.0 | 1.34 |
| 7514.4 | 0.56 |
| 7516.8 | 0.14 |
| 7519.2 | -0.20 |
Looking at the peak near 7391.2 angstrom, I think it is [O II]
